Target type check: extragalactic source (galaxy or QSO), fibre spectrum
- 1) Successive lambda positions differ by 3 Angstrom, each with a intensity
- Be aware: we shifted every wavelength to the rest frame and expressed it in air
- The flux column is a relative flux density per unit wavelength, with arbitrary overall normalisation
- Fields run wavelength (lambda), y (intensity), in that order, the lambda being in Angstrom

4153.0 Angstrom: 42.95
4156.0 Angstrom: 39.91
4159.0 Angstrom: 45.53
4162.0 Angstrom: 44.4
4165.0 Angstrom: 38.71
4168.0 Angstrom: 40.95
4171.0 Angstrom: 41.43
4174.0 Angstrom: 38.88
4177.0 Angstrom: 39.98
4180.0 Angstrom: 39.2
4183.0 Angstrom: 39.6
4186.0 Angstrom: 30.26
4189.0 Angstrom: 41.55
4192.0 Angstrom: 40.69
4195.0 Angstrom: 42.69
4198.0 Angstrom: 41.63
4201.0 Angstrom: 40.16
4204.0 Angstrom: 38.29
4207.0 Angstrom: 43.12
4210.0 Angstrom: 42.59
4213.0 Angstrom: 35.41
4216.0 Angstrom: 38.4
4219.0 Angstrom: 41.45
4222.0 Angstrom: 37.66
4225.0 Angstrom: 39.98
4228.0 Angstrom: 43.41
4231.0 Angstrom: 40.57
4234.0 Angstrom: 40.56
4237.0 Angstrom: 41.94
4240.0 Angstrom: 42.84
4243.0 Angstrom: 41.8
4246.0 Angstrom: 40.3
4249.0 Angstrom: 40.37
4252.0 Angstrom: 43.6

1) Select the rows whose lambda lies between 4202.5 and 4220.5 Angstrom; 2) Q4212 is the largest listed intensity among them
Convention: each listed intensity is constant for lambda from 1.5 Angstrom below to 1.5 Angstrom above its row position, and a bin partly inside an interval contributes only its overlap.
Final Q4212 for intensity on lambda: 43.12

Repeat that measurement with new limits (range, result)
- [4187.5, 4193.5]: 41.55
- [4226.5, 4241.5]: 43.41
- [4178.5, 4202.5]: 42.69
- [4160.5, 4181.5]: 44.4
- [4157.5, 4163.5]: 45.53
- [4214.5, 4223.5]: 41.45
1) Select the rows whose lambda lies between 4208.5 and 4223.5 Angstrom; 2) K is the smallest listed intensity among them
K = 35.41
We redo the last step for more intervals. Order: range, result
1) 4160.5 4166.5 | 38.71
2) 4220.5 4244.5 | 37.66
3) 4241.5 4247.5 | 40.3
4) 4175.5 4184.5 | 39.2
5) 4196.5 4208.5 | 38.29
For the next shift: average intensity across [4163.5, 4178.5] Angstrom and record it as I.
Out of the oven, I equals 40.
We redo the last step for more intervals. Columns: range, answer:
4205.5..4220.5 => 40.2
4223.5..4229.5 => 41.7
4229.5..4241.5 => 41.5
